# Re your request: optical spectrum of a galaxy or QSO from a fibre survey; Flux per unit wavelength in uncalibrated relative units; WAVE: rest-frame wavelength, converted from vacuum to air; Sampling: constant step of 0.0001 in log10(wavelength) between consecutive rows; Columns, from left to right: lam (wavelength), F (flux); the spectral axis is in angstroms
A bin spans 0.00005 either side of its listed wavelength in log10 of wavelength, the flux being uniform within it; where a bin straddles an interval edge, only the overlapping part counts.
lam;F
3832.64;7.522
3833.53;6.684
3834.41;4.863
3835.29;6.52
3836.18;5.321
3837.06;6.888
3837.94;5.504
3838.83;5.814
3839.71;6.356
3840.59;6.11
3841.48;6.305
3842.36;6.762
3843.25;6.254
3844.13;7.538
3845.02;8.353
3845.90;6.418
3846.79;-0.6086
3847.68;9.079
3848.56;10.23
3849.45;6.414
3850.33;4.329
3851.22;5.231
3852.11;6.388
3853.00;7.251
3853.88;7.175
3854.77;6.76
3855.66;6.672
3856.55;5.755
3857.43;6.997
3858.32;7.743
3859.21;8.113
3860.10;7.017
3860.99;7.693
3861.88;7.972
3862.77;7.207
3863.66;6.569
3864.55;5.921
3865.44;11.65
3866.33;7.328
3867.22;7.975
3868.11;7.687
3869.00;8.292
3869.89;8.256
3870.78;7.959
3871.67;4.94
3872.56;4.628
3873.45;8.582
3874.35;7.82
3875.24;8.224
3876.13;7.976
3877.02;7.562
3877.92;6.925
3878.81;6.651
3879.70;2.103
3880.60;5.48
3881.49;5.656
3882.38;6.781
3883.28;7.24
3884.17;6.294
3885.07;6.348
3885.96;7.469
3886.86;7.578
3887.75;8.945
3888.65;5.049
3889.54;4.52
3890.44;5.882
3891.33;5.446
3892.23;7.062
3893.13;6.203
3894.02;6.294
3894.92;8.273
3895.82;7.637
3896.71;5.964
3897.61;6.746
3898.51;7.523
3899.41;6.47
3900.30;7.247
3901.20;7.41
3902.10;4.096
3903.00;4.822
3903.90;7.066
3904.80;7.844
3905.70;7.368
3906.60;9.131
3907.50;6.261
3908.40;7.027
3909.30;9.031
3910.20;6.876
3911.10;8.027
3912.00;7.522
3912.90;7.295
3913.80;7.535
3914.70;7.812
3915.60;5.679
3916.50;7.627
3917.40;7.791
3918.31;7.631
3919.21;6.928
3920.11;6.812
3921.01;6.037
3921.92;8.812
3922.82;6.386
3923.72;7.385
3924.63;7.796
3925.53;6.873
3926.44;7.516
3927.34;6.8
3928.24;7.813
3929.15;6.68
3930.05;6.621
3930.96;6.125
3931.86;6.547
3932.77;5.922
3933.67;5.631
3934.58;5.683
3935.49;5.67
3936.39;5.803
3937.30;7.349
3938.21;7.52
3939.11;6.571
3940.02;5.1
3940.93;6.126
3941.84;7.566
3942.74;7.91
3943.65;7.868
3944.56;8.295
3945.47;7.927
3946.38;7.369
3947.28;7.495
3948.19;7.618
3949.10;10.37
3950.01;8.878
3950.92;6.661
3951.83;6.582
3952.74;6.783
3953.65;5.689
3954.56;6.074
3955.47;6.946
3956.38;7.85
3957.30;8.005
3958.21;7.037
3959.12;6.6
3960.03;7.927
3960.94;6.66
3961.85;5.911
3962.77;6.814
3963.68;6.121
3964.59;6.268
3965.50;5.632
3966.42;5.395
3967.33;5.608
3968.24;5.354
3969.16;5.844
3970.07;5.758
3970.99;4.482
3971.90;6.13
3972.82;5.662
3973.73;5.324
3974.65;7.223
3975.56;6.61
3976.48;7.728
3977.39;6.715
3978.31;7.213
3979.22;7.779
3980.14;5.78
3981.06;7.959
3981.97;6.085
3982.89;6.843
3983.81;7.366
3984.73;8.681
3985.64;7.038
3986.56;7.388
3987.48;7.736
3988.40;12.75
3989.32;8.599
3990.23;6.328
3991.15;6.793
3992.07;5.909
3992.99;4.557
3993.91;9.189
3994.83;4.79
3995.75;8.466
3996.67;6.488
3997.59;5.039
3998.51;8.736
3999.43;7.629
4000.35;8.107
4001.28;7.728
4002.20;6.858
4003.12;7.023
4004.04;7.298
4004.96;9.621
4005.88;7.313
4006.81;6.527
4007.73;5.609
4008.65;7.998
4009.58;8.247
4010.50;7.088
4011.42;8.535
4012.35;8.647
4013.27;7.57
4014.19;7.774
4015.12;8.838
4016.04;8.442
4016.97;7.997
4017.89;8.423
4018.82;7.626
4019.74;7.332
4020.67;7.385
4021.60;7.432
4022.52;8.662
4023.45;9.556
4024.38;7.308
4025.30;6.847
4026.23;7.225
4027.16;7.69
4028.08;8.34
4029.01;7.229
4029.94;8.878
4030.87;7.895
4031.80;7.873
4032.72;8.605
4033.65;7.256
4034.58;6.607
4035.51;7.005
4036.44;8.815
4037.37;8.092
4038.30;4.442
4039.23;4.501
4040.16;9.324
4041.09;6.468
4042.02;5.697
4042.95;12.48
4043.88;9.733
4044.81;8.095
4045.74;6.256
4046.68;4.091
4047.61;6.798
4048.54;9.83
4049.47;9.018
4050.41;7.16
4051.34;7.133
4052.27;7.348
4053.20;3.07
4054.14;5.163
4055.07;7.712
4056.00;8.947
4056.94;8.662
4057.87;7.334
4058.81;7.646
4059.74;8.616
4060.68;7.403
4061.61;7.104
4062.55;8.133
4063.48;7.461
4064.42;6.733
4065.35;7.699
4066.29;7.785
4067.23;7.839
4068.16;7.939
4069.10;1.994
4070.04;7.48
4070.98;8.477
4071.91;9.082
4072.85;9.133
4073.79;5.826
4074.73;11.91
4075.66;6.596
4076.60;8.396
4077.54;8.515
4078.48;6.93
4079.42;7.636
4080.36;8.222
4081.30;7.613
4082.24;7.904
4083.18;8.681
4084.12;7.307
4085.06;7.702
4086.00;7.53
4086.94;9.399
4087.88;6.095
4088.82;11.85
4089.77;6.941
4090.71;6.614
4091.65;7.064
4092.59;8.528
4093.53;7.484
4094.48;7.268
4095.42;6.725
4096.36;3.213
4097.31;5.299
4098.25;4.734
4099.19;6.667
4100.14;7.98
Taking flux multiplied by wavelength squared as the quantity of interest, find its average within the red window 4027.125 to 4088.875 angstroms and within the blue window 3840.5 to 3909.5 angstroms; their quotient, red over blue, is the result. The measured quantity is 1.22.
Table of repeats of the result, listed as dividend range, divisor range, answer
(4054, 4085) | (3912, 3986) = 1.20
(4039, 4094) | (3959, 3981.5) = 1.27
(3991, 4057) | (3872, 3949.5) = 1.14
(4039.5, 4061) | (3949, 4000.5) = 1.14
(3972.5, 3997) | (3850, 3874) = 1.07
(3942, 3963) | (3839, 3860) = 1.18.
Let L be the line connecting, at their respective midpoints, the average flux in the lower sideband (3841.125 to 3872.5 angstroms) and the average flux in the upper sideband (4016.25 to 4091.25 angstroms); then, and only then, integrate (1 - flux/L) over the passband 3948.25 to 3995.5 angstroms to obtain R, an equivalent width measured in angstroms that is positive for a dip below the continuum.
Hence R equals 3.3 angstroms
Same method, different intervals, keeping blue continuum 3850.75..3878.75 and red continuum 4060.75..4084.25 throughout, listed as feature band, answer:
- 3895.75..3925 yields 1.0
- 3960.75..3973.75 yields 2.9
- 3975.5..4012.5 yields 0.8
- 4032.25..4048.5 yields 0.5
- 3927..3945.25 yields 1.8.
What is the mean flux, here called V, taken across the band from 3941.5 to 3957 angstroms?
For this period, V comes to 7.53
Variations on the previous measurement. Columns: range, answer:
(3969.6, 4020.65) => 7.3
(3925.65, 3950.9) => 7.06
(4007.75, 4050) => 7.75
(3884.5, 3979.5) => 6.84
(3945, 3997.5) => 6.91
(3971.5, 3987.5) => 6.94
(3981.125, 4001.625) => 7.38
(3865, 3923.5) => 7.01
